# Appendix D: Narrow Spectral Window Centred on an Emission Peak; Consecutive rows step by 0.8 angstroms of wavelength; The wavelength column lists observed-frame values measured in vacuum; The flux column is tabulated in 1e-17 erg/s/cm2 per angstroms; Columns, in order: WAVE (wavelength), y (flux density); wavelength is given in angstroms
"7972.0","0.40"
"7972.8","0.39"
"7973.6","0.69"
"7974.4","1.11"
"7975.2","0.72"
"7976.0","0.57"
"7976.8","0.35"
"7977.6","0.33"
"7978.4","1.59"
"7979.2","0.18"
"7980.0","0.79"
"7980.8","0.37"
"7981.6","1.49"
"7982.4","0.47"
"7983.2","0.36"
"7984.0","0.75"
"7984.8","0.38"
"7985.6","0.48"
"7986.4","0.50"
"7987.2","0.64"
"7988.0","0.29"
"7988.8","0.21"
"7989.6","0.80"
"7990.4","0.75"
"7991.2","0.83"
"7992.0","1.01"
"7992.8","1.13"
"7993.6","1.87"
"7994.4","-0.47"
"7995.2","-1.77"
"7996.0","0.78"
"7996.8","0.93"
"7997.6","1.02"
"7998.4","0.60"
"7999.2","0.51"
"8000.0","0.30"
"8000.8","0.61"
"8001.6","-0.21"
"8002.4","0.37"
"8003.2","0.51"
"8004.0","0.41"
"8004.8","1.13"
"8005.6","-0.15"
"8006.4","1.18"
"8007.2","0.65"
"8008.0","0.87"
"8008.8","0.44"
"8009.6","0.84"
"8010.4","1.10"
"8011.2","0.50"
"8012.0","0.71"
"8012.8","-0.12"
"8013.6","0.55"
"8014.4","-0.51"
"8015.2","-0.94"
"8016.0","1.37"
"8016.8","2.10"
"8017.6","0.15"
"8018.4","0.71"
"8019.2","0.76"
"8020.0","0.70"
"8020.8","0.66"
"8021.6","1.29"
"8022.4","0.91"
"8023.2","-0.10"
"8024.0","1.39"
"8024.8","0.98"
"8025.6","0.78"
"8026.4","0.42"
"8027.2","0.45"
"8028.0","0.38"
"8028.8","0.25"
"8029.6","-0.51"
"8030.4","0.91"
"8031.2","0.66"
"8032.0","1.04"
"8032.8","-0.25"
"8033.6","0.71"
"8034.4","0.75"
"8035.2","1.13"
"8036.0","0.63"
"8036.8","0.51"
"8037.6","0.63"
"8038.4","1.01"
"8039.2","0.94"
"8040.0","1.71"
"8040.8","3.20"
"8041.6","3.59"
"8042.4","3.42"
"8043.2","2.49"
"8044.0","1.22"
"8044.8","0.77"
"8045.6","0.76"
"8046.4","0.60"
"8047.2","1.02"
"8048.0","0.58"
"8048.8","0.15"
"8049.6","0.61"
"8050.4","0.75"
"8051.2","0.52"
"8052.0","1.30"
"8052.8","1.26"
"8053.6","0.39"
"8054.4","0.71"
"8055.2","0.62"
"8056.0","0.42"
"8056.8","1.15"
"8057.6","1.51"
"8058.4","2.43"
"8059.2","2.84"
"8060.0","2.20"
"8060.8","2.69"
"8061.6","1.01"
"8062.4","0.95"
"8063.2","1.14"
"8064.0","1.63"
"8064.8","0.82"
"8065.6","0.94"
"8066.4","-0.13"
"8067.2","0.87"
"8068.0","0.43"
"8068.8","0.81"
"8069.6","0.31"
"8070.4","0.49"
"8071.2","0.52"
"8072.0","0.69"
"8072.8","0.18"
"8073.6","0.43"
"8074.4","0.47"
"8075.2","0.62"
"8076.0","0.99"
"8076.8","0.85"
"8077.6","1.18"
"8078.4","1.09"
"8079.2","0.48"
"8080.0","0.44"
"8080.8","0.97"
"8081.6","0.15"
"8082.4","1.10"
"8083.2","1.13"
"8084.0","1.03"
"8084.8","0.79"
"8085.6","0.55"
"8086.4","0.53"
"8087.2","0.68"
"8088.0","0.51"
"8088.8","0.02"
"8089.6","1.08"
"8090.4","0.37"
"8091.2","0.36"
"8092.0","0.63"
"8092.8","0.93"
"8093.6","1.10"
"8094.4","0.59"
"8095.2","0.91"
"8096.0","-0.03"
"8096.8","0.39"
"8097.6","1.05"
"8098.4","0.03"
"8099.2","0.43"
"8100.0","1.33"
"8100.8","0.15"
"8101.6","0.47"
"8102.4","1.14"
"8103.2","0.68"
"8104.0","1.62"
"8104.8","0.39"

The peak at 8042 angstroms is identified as [S II]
